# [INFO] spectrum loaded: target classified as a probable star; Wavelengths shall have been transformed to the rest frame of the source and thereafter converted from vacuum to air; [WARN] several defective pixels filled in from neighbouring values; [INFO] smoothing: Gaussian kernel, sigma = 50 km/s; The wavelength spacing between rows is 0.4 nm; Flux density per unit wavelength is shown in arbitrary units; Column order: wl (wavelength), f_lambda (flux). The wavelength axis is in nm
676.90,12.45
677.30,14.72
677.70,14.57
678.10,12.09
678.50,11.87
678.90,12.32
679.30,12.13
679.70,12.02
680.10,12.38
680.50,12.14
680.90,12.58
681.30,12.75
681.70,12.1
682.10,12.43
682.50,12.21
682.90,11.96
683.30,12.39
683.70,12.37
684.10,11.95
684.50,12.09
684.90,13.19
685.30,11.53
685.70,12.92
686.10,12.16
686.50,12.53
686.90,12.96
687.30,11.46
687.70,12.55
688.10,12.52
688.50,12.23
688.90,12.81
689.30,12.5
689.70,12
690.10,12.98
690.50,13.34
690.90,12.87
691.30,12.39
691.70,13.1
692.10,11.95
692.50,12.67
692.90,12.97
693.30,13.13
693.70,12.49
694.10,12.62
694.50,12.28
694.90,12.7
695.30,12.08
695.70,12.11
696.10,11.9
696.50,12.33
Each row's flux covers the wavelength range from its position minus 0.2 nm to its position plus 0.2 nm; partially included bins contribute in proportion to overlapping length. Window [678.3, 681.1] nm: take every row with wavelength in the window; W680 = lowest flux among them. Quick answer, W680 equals 11.87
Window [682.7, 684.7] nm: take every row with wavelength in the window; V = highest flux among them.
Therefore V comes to 12.39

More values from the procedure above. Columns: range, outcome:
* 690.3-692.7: 13.34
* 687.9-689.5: 12.81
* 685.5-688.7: 12.96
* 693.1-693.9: 13.13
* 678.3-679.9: 12.32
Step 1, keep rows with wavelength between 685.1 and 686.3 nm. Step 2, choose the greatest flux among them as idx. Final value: 12.92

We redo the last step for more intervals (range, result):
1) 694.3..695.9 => 12.7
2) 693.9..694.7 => 12.62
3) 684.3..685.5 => 13.19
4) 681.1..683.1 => 12.75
